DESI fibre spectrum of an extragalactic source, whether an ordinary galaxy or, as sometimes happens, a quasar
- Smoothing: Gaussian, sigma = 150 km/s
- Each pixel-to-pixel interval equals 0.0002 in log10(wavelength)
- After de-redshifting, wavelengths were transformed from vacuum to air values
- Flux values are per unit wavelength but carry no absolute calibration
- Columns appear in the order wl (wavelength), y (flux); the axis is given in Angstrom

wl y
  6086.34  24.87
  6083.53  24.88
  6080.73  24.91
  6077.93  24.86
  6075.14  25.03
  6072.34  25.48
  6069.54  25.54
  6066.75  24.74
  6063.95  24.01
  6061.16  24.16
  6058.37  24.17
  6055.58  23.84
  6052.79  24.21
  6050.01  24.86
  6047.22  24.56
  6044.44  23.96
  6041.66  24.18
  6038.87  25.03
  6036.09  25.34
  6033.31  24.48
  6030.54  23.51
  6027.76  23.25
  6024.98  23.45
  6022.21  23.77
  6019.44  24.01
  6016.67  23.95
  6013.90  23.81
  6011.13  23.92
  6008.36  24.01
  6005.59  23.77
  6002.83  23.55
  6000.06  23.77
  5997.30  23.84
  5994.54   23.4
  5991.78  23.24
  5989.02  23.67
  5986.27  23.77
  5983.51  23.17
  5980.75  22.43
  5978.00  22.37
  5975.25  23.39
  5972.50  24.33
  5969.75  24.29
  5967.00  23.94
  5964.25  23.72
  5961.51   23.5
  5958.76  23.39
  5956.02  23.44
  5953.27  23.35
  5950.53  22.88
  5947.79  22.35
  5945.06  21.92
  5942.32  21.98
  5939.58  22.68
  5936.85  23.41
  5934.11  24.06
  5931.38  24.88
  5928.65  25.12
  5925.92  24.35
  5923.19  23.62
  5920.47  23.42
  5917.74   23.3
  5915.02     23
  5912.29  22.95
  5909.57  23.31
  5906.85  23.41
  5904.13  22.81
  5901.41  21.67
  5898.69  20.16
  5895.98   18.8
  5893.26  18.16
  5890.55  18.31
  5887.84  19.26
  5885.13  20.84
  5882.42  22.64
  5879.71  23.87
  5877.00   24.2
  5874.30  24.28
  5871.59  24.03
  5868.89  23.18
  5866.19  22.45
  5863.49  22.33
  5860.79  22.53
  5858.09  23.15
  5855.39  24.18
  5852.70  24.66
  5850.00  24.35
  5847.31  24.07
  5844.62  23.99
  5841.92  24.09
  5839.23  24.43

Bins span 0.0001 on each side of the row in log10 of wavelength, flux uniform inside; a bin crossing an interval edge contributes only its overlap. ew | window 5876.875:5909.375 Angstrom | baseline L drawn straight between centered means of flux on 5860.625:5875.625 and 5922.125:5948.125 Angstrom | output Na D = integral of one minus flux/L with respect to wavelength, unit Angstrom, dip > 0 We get 3.00 Angstrom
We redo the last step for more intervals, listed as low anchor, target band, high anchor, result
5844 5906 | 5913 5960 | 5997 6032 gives -0.83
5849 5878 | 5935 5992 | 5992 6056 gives 1.51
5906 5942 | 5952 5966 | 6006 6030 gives 0.10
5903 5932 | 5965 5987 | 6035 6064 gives 0.47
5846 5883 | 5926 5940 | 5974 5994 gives -0.48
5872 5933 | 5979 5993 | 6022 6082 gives 0.19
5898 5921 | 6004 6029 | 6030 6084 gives 0.32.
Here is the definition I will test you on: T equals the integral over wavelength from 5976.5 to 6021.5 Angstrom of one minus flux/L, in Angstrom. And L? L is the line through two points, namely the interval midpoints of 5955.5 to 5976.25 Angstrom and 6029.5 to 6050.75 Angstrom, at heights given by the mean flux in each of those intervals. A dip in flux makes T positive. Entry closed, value 1.0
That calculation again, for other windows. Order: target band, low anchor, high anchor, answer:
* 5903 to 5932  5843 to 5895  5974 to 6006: -0.9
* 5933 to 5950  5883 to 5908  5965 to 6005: -0.5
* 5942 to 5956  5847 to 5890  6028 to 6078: 0.6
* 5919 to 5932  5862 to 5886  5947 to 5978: -0.5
